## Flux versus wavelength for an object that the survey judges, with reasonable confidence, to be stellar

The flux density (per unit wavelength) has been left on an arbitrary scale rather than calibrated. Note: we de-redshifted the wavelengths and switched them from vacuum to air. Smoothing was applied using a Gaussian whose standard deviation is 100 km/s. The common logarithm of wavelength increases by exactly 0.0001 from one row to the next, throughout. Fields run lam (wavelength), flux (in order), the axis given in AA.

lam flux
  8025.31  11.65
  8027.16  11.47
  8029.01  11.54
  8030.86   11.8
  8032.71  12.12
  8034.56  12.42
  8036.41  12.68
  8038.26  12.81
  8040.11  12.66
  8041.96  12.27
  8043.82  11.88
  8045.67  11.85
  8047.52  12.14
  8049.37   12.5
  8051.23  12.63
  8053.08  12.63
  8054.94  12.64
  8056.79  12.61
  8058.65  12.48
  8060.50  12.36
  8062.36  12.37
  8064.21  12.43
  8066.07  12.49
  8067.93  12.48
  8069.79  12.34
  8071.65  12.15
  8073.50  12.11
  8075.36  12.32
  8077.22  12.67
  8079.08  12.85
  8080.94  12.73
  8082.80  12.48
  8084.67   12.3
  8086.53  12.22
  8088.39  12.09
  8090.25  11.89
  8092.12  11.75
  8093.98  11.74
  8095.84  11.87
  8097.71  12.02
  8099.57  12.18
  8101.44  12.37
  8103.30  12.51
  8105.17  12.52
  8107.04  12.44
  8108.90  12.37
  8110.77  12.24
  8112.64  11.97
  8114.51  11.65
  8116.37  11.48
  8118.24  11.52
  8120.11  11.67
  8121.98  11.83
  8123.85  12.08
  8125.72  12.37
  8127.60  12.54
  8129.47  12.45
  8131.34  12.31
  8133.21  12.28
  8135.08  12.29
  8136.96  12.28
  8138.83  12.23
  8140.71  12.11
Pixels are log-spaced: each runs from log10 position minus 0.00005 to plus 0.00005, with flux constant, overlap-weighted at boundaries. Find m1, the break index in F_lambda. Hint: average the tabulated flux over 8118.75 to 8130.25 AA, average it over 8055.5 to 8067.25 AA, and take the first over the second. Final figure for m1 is 0.97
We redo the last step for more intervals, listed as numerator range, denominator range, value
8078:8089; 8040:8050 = 1.02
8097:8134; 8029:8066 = 0.98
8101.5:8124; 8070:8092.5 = 0.98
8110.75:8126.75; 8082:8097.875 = 0.98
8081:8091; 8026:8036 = 1.03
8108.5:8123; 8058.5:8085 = 0.95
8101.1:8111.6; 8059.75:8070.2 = 1.00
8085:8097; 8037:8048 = 0.97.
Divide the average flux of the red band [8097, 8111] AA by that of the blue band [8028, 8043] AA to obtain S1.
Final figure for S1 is 1.0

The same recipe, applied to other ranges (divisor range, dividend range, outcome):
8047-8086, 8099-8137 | 0.98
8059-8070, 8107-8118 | 0.96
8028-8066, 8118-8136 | 0.99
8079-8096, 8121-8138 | 1.01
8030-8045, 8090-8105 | 0.98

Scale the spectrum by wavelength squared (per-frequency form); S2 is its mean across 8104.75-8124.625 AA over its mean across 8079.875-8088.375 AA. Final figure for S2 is 0.97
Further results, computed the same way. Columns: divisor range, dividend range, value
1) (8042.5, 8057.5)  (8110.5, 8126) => 0.97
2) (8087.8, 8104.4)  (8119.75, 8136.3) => 1.02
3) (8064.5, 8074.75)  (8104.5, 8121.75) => 0.98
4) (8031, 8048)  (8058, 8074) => 1.01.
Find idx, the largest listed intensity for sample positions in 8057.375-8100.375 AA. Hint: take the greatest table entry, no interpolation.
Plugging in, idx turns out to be 12.85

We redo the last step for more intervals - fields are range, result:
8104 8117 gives 12.52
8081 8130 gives 12.54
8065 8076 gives 12.49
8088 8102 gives 12.37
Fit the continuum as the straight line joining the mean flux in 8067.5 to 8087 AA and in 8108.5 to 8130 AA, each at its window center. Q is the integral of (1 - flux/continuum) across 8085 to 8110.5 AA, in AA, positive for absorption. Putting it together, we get 0.12 AA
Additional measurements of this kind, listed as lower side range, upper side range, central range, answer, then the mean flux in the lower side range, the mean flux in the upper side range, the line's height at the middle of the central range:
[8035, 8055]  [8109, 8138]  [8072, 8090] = -0.2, 12.4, 12.1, 12.3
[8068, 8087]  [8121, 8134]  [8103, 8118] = 0.3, 12.4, 12.3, 12.3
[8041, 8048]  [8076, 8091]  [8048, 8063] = -0.5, 12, 12.4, 12.1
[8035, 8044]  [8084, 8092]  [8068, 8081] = -0.3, 12.5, 12.1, 12.2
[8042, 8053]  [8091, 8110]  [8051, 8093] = -0.6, 12.2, 12.2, 12.2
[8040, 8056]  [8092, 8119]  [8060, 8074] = -0.1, 12.3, 12.1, 12.2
